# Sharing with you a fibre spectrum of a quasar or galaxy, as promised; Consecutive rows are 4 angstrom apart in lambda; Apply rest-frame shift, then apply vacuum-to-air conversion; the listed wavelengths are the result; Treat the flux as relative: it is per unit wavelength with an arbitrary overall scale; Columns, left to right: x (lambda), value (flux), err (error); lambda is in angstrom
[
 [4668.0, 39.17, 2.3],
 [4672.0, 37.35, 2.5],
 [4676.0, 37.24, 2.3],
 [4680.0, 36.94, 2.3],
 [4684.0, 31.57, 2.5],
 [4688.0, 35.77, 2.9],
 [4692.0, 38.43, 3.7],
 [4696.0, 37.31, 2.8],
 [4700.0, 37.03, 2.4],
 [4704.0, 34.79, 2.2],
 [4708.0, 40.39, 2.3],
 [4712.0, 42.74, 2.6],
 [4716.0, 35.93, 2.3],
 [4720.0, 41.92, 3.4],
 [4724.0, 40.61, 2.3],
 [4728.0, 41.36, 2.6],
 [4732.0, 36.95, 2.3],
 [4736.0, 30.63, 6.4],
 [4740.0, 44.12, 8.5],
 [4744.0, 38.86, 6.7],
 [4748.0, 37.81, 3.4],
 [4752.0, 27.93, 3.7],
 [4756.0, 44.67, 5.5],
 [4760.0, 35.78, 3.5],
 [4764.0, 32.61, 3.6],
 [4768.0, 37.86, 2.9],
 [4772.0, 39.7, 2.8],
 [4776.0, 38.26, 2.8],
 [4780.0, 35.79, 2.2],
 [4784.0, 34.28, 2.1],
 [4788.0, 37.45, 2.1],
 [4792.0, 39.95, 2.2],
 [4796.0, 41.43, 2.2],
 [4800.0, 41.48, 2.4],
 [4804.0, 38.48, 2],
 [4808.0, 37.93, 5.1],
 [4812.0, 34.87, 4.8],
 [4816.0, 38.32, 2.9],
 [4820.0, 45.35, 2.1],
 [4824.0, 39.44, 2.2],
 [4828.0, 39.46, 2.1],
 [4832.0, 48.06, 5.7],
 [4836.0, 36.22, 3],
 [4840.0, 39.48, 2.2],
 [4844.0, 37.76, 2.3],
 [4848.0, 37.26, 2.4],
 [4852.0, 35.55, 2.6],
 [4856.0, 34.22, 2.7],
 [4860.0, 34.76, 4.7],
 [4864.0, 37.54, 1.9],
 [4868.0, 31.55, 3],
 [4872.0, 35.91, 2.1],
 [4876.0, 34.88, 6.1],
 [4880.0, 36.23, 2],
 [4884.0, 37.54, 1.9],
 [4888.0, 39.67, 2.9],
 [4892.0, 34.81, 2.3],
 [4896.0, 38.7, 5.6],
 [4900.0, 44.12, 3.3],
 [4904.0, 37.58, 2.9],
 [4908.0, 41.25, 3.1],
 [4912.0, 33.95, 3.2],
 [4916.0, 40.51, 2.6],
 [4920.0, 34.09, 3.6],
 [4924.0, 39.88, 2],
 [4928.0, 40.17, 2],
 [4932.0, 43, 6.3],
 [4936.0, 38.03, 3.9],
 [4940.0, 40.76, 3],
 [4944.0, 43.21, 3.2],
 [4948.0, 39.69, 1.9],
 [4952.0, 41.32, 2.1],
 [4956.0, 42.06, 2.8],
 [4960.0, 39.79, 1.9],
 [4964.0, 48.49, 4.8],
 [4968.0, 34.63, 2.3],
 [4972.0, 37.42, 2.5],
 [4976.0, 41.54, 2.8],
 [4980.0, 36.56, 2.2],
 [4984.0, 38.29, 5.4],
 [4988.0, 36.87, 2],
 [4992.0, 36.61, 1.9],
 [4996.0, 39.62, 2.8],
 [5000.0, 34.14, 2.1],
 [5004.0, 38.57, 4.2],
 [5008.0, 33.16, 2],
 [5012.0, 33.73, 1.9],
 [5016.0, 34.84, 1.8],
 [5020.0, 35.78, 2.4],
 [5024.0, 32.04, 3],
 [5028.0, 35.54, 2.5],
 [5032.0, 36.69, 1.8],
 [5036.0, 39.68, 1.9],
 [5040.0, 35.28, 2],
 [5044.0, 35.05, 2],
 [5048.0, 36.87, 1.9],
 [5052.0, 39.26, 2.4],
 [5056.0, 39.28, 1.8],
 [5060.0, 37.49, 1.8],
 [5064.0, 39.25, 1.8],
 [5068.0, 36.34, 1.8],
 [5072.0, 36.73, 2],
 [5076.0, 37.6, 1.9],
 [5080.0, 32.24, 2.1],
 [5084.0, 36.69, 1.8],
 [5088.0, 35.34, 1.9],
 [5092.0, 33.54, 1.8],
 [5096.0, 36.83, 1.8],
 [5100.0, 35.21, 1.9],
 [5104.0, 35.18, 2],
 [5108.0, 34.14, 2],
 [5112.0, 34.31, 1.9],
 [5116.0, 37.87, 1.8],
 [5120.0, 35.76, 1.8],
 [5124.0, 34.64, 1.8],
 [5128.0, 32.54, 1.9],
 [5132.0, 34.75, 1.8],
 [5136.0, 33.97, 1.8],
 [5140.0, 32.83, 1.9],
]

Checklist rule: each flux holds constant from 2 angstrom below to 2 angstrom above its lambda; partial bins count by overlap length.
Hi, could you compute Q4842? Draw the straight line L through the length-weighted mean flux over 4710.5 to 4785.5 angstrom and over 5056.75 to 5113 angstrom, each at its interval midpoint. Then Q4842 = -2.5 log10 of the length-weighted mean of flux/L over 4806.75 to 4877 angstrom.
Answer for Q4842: -0.01 mag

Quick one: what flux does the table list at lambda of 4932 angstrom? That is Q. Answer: 43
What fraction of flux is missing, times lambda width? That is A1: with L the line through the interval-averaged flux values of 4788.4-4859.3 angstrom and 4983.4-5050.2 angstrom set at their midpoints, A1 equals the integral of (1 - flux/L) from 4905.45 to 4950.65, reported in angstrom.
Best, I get -2.6 angstrom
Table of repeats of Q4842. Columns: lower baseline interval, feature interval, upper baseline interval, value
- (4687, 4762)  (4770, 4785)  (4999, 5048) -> 0.013 mag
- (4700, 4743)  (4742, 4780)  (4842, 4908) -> 0.039 mag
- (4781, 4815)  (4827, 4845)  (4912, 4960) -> -0.047 mag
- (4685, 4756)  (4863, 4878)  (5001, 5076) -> 0.073 mag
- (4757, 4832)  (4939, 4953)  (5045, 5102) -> -0.104 mag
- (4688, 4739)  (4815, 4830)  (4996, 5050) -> -0.097 mag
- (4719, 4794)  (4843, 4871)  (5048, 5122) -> 0.053 mag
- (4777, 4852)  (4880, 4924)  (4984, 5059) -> -0.010 mag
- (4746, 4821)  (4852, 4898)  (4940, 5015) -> 0.066 mag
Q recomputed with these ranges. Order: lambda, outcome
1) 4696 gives 37.31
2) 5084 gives 36.69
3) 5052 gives 39.26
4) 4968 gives 34.63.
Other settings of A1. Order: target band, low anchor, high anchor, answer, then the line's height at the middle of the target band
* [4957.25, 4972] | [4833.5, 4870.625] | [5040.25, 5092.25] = -1.7 angstrom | 36.4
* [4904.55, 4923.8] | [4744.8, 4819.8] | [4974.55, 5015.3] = -0.3 angstrom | 37.1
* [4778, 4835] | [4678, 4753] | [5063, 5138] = -3.6 angstrom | 37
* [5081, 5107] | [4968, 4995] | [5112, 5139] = 0.1 angstrom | 35.4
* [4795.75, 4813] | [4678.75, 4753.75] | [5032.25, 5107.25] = -0.7 angstrom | 37.2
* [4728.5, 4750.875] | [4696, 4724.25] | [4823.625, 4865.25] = 0.7 angstrom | 38.7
